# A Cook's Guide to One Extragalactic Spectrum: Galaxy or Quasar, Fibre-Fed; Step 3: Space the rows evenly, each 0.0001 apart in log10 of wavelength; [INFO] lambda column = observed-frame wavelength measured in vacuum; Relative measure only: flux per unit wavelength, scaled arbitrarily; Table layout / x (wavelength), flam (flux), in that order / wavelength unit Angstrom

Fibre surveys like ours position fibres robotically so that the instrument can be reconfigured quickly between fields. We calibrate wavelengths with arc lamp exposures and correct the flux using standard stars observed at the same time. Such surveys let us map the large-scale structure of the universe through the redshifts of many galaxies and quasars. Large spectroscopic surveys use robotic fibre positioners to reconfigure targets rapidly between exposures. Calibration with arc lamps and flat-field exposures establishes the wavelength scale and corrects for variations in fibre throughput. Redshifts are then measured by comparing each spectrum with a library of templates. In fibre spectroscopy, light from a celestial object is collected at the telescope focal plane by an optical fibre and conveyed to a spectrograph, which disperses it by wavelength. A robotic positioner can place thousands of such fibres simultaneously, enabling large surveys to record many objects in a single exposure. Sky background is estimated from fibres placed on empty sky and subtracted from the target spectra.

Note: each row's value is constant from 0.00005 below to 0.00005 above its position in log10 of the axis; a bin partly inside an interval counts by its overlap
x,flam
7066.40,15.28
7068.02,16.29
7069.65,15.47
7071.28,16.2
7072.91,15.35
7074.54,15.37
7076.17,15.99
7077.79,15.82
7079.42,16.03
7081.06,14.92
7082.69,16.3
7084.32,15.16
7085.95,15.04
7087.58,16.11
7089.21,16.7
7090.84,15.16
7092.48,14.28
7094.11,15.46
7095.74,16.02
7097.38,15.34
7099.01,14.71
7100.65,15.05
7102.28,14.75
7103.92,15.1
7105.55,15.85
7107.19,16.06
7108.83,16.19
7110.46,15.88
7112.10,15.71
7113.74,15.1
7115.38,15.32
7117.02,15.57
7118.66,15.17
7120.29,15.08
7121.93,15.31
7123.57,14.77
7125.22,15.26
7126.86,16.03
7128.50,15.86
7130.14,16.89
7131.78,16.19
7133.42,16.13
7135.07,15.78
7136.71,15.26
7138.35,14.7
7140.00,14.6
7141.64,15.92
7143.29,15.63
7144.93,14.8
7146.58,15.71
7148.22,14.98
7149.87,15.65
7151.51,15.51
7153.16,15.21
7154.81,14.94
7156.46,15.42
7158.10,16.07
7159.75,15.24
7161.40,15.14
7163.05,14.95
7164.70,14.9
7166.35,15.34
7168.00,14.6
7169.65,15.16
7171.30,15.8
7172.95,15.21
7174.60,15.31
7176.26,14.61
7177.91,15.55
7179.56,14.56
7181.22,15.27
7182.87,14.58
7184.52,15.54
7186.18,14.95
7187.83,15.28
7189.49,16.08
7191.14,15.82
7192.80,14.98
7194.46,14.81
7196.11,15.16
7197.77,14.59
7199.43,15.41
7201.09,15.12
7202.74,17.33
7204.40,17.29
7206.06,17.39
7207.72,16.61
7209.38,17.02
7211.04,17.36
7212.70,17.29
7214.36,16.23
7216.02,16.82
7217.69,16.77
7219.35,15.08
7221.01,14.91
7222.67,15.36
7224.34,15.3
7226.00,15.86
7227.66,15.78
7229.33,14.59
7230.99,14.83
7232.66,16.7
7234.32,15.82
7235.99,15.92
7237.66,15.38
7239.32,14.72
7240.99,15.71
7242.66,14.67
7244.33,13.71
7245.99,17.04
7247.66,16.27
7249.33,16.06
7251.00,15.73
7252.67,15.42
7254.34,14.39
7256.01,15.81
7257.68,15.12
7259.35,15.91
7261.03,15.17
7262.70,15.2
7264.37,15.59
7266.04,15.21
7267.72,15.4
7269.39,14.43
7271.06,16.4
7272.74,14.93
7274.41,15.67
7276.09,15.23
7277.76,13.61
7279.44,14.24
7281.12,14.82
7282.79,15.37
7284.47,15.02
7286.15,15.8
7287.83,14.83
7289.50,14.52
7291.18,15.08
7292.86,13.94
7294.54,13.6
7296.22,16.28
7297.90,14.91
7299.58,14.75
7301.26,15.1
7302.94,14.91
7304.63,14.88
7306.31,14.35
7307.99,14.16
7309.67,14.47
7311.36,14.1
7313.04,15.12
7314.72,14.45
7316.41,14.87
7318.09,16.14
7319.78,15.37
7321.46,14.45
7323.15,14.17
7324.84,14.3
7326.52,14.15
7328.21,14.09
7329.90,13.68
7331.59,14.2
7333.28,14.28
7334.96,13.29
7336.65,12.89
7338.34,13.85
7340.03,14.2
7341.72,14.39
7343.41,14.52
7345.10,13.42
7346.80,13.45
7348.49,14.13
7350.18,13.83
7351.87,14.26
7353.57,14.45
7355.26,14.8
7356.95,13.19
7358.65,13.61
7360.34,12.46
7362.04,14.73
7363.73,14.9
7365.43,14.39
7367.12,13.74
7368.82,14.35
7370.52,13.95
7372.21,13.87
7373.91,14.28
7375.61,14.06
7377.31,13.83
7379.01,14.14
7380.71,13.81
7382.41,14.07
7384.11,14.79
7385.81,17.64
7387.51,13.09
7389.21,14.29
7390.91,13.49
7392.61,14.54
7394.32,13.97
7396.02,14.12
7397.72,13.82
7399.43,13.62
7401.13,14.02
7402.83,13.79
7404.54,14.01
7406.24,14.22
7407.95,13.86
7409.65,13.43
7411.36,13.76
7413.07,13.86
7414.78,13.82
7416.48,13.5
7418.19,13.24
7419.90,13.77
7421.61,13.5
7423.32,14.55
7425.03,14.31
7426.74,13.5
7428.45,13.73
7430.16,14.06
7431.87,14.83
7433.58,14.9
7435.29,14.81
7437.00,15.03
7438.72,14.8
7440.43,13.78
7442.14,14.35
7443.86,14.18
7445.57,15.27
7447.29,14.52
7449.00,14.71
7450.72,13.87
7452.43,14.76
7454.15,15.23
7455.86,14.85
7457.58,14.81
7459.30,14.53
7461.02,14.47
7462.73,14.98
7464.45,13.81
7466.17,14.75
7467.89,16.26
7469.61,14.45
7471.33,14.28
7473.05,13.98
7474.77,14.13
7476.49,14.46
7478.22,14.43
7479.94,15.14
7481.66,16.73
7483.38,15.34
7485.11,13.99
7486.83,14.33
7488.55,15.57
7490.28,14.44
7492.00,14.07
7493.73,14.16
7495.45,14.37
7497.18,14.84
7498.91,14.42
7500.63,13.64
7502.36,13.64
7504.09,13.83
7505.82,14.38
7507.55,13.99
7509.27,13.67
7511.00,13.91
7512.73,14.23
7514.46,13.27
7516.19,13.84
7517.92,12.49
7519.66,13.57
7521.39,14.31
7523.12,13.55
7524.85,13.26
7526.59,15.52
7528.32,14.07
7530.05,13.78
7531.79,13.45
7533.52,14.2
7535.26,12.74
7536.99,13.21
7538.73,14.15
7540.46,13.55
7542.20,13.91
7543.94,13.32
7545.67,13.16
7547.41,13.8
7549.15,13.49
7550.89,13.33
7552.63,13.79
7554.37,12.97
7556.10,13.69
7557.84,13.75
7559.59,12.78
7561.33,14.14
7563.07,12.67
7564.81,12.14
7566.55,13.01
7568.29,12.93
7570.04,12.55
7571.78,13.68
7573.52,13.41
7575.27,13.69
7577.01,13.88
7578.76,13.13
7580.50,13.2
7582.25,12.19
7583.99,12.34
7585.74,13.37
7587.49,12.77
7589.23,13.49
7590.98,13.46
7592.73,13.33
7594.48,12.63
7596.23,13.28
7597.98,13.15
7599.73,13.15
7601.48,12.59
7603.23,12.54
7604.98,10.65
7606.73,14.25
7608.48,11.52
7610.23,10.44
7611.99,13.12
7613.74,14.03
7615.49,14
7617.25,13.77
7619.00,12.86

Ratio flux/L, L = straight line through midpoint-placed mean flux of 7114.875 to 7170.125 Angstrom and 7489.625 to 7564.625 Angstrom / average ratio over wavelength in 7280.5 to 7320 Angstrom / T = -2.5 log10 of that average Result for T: -0.01 mag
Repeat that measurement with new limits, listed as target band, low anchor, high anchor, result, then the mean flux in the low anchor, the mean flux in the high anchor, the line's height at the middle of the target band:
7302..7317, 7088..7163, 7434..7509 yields 0.03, 15.5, 14.6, 15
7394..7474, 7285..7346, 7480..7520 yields 0.00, 14.5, 14.2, 14.3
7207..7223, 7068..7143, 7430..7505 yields -0.08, 15.5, 14.6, 15.3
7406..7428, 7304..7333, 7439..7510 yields 0.06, 14.5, 14.5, 14.5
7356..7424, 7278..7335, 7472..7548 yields 0.03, 14.6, 14.1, 14.4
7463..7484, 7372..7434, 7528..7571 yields -0.08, 14.1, 13.4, 13.7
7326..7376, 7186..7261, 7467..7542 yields 0.08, 15.7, 14.2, 15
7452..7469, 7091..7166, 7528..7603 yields -0.08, 15.4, 13.3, 13.8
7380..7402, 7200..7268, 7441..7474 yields 0.05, 15.8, 14.6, 15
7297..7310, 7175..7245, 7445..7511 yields 0.04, 15.6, 14.5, 15.3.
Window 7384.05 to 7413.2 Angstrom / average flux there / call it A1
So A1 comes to 14.1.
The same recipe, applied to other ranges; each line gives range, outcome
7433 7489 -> 14.7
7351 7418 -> 14.1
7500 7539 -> 13.8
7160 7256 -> 15.6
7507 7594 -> 13.4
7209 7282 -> 15.5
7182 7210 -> 15.8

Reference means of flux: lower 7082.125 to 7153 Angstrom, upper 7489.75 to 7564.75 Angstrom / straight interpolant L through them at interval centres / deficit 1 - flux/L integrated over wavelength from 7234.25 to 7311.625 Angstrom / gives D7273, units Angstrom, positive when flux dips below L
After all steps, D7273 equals -1.4 Angstrom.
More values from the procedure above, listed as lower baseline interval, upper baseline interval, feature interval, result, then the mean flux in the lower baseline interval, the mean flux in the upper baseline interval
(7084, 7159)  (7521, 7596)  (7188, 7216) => -2.0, 15.5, 13.4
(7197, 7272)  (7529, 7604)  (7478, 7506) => -1.5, 15.7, 13.3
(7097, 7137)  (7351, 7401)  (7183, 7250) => -3.4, 15.5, 14.1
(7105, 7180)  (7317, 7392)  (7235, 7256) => -0.9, 15.4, 14.2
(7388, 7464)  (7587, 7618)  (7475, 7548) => -2.6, 14.2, 12.9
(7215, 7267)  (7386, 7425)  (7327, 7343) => 0.8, 15.5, 13.9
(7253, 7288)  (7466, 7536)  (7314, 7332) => 0.5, 15.2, 14.2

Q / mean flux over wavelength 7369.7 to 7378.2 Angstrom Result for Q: 14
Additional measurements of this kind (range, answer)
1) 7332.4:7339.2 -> 13.6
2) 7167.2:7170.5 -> 14.9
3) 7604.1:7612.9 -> 12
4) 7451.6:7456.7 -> 15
